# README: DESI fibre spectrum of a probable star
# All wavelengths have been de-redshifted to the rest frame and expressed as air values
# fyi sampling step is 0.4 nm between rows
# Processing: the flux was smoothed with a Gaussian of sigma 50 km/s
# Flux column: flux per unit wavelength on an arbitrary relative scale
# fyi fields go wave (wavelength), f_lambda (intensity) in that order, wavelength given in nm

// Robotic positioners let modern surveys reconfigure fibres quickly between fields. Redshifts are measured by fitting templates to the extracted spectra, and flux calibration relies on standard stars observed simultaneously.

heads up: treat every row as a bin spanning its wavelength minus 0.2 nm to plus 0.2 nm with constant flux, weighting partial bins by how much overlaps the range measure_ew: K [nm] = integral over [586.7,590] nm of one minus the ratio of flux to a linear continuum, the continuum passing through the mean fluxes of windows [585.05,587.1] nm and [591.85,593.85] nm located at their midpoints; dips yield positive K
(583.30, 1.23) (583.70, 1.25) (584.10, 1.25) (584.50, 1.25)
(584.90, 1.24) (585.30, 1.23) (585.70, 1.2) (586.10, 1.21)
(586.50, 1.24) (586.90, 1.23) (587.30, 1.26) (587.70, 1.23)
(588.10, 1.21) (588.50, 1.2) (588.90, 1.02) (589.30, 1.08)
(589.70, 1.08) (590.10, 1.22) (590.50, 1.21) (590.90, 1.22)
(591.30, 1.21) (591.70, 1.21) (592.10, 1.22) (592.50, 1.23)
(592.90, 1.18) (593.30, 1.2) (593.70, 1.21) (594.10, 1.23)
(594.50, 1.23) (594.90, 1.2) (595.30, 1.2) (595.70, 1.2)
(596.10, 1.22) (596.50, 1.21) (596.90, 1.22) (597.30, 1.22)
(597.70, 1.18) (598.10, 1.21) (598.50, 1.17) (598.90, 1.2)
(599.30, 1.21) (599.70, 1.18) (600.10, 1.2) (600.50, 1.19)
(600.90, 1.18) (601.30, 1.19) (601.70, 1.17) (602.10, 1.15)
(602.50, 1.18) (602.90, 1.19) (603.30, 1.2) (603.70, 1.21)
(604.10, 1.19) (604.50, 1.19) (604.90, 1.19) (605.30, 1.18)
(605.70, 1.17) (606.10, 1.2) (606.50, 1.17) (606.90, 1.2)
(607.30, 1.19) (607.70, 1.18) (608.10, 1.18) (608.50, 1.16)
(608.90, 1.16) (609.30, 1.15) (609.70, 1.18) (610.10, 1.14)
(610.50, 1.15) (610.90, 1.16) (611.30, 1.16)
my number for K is 0.14 nm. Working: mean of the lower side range 1.22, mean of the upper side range 1.21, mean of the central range 1.17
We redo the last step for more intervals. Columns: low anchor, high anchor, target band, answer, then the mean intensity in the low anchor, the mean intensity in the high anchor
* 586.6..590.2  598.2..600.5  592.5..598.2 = -0.12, 1.17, 1.19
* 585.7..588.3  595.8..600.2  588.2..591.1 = 0.17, 1.23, 1.2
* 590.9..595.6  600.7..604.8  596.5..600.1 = -0.01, 1.21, 1.19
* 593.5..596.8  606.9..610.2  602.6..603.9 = -0.01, 1.21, 1.17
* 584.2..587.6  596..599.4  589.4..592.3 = 0.07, 1.23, 1.2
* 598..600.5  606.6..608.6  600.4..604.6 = 0.02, 1.19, 1.18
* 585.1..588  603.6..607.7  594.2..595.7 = 0.00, 1.23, 1.19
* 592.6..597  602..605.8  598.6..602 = 0.02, 1.21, 1.19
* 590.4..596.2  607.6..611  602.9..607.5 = -0.06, 1.21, 1.16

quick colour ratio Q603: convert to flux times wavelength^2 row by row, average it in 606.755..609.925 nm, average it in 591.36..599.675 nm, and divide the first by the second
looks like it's 1.02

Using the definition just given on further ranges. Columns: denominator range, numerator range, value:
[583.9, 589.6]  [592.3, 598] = 1.04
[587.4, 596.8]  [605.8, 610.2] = 1.04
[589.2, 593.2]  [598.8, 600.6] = 1.04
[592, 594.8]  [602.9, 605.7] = 1.02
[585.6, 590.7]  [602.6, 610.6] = 1.06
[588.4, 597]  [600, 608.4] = 1.03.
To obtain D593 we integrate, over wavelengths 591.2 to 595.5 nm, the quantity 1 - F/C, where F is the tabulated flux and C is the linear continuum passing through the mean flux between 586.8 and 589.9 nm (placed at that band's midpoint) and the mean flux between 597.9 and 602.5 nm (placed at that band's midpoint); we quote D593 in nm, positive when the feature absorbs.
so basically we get -0.14 nm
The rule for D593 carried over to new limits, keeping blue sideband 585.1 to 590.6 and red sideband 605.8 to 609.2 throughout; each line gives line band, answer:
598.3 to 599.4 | -0.009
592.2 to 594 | -0.034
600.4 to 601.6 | -0.004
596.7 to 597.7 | -0.025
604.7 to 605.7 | -0.002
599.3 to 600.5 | -0.012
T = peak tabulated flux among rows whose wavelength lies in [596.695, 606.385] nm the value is 1.22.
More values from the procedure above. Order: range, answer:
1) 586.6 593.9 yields 1.26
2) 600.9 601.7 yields 1.19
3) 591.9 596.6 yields 1.23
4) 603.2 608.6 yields 1.21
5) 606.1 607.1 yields 1.2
